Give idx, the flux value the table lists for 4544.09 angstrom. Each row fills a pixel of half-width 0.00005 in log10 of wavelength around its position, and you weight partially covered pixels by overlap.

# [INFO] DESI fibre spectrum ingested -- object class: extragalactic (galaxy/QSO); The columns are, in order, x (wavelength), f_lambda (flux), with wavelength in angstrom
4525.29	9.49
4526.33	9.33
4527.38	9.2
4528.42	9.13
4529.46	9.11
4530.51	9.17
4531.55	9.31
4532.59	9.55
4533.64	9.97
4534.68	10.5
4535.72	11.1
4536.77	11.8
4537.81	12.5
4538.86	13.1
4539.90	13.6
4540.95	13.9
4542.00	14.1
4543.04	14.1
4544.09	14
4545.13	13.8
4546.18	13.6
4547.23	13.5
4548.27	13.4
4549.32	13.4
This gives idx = 14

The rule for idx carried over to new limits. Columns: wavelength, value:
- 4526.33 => 9.33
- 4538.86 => 13.1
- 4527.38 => 9.2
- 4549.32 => 13.4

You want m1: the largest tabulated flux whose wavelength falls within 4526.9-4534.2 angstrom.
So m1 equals 9.97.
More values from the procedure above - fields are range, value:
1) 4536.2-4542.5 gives 14.1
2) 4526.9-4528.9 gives 9.2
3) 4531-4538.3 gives 12.5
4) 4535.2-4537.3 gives 11.8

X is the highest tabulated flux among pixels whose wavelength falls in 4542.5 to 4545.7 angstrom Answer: 14.1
